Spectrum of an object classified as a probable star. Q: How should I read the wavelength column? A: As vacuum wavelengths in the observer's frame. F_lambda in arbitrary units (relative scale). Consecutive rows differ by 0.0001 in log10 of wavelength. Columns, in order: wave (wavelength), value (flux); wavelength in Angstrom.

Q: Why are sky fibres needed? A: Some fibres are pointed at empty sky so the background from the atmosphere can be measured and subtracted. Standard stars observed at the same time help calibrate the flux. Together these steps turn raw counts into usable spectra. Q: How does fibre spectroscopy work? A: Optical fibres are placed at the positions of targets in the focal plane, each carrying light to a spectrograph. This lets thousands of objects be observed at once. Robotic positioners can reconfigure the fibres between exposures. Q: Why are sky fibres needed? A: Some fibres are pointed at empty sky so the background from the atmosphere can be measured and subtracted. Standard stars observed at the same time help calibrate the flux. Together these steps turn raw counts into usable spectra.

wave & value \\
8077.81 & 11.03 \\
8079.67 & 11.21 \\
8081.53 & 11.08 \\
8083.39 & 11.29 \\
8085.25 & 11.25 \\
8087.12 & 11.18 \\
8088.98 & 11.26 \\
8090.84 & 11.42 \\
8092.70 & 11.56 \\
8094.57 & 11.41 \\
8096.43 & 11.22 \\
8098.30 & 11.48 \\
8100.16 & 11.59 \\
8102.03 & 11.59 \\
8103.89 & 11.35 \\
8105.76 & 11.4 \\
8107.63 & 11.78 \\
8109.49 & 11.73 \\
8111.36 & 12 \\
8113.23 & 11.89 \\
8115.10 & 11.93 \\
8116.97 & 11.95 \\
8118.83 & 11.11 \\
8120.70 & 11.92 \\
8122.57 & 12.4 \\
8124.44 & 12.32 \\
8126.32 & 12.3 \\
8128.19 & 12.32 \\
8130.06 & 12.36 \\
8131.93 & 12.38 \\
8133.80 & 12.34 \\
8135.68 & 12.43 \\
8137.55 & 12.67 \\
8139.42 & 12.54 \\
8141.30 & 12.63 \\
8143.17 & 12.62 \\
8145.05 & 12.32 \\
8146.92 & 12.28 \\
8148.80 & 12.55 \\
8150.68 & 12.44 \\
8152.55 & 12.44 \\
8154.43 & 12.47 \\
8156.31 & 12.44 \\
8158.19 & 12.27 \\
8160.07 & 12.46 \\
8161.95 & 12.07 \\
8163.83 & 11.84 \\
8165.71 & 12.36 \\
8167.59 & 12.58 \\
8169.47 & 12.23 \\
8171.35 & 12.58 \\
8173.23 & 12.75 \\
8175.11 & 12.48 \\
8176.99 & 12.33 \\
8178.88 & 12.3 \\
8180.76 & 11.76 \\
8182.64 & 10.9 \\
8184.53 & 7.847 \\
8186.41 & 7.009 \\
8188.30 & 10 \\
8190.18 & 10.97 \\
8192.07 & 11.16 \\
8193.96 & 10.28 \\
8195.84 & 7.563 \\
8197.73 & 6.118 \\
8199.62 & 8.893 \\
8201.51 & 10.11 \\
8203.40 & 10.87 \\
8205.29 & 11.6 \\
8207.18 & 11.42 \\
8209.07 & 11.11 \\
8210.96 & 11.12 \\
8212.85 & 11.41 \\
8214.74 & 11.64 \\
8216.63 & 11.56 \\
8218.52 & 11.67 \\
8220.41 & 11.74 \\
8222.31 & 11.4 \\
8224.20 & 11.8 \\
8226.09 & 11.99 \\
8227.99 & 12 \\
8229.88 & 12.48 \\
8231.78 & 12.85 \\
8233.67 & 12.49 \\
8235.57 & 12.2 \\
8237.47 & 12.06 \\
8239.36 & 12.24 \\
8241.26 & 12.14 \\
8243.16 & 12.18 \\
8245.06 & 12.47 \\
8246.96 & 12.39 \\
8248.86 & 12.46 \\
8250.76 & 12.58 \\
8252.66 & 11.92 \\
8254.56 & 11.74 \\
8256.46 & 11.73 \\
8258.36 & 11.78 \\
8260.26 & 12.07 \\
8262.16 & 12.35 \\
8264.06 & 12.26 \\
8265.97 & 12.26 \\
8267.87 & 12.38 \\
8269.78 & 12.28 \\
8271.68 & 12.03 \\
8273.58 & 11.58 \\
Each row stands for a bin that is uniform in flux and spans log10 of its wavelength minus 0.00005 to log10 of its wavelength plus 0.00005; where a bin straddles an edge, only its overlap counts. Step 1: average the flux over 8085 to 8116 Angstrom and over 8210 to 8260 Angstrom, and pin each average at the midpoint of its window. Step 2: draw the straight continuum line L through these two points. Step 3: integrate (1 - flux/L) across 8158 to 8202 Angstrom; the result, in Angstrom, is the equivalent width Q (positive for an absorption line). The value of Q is 3.56 Angstrom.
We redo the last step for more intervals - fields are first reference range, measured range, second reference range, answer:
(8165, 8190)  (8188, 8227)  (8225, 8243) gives 3.71 Angstrom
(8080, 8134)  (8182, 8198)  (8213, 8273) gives 3.69 Angstrom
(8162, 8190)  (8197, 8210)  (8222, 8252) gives 1.87 Angstrom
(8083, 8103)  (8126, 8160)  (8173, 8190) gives -4.35 Angstrom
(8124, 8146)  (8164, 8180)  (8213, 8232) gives -0.29 Angstrom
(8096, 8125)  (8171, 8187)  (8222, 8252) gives 1.16 Angstrom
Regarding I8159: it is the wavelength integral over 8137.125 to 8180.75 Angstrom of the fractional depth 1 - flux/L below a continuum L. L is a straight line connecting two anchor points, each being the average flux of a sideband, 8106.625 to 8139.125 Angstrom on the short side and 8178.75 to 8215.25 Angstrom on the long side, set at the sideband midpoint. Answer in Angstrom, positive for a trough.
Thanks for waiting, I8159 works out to -4.91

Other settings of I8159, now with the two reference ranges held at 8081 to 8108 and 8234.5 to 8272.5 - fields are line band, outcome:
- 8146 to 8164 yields -1.0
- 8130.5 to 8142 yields -0.9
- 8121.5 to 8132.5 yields -0.8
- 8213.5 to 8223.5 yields 0.3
